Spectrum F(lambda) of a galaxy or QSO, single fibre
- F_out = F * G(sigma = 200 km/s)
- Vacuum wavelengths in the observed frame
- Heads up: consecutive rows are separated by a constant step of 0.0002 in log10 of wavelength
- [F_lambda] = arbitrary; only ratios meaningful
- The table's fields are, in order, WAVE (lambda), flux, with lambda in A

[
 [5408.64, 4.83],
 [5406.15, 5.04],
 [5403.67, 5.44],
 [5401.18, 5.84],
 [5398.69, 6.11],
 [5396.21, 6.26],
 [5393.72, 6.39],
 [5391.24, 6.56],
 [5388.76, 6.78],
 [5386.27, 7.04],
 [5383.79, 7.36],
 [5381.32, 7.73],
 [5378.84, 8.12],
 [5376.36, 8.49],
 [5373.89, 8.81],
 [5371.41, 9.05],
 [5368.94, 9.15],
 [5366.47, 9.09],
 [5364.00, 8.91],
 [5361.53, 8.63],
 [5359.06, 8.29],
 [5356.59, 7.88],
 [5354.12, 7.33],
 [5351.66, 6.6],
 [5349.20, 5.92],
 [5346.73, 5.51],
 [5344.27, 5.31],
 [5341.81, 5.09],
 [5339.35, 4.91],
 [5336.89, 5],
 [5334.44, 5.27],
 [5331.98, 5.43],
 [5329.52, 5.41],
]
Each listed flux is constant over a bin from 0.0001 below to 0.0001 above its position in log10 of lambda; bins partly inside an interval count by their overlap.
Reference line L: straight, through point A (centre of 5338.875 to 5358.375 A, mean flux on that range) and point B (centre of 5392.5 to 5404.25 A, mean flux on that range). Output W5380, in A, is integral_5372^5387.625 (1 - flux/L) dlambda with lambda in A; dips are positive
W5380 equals -4.8 A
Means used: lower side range 6.18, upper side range 6.04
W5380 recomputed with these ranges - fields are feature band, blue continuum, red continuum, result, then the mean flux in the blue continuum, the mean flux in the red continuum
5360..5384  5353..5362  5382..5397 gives -3.7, 7.98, 6.78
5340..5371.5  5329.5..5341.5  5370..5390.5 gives -4.2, 5.17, 7.9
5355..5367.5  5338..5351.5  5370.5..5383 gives -2.8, 5.44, 8.39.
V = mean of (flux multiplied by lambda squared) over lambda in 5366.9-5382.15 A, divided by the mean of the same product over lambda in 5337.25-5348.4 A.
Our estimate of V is 1.7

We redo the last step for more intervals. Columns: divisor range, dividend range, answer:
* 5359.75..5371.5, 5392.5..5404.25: 0.68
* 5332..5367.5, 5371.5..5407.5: 1.06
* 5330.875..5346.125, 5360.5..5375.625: 1.74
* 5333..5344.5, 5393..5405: 1.20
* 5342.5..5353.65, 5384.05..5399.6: 1.13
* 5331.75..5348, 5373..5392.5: 1.48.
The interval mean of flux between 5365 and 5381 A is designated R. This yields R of 8.73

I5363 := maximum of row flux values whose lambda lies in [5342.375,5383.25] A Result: 9.15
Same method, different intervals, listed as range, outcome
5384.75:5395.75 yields 7.04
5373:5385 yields 8.81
